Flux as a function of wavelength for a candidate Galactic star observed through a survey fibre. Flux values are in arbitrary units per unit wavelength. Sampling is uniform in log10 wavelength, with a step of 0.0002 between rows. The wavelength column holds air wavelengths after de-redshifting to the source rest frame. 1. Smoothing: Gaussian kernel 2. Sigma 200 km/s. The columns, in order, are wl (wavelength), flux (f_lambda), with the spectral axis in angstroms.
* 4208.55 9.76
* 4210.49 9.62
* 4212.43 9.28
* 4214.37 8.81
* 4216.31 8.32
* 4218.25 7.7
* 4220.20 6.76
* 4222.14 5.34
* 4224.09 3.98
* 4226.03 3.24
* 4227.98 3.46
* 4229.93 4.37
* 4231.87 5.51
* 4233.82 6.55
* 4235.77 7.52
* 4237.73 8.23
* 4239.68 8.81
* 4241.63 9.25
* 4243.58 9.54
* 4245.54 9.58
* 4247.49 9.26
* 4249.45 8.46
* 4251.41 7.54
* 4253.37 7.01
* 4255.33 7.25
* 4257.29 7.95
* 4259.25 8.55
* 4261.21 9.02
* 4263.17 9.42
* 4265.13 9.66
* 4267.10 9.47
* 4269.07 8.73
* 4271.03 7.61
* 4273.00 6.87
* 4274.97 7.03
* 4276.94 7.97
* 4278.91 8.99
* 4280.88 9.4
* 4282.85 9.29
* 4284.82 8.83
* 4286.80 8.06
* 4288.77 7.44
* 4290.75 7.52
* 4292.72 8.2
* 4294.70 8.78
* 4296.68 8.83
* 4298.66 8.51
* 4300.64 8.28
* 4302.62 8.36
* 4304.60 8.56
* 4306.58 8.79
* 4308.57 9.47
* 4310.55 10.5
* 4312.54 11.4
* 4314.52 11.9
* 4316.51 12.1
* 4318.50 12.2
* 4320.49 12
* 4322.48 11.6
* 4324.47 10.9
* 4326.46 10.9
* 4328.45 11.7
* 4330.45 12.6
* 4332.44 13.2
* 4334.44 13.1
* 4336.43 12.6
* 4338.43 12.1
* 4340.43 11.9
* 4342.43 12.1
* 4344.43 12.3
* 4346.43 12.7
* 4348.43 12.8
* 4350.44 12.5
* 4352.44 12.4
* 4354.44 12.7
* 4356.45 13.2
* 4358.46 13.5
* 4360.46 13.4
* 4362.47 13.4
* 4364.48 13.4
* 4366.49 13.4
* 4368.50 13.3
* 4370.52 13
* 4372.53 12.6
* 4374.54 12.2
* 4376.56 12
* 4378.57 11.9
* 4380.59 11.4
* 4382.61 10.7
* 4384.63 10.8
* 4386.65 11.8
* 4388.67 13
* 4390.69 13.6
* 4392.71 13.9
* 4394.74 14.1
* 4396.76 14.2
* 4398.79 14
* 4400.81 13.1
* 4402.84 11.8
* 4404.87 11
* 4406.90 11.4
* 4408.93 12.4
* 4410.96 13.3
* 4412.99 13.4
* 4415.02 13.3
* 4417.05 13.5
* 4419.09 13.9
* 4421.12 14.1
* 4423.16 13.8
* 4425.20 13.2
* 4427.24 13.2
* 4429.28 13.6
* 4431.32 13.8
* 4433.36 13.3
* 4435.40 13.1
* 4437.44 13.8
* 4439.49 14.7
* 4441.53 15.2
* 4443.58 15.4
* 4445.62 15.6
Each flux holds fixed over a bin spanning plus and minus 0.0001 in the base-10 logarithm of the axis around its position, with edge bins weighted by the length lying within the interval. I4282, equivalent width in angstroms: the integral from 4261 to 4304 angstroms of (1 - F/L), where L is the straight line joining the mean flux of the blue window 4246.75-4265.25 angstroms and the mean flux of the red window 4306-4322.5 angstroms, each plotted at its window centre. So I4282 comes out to 5.0 angstroms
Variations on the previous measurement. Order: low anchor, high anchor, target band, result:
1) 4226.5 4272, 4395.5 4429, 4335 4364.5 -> -4.2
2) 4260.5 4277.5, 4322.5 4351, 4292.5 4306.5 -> 2.2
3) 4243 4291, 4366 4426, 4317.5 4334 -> -2.4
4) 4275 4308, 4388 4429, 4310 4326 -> -3.4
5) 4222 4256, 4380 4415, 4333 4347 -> -2.4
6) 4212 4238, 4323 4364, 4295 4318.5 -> 1.8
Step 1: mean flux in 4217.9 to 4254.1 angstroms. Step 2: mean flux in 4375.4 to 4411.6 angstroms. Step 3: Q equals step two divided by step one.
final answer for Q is 1.79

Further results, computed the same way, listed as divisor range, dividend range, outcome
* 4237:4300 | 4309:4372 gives 1.46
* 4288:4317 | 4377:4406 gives 1.36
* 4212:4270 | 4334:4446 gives 1.71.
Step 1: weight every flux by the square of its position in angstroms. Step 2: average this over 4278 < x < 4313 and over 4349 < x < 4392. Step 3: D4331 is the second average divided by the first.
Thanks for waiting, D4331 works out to 1.48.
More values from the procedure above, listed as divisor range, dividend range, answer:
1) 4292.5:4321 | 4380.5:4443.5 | 1.40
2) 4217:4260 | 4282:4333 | 1.45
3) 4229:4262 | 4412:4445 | 1.91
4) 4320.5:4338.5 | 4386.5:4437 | 1.14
